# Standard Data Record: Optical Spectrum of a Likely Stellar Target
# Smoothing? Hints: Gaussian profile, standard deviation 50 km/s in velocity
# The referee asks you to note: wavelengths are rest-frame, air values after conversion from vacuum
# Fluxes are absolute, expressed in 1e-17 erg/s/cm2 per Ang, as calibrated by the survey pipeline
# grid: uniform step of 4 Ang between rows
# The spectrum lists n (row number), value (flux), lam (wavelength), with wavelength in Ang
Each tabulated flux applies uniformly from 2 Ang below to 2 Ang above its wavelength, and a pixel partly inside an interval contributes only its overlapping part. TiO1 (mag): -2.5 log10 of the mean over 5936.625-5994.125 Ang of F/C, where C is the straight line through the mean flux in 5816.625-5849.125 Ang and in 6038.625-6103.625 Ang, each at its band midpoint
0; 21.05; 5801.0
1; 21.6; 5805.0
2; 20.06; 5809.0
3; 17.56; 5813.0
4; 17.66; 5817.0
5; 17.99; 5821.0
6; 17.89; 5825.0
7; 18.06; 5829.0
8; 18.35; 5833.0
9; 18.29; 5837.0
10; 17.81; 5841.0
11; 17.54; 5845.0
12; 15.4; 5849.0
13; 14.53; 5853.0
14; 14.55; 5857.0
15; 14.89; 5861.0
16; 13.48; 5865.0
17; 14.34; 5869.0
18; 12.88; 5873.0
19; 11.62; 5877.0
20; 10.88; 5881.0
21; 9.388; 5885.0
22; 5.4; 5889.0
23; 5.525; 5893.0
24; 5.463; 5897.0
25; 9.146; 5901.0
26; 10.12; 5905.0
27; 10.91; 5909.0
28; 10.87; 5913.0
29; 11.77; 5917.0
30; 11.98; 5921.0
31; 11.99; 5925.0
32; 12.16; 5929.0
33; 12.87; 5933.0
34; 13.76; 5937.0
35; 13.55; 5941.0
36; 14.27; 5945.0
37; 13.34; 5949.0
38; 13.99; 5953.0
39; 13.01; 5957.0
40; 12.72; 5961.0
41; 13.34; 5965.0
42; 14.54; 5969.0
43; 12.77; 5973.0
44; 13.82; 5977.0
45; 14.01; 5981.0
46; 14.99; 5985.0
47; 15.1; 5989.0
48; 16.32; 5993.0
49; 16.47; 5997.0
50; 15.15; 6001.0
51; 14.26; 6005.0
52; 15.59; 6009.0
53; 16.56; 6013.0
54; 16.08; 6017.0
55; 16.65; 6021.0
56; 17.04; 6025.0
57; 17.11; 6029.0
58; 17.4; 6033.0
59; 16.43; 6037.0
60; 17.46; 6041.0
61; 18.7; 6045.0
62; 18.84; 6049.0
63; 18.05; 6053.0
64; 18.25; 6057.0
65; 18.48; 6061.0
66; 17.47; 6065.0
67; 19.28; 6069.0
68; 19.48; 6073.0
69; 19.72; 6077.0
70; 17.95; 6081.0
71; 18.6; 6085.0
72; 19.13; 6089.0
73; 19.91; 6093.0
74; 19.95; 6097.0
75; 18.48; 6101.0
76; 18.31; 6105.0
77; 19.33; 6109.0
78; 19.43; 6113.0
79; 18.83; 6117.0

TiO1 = 0.30 mag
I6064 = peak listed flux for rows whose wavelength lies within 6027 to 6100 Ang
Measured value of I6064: 19.95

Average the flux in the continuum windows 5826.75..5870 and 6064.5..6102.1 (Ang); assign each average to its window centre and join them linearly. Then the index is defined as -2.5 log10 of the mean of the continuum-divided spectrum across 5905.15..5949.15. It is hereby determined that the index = 0.36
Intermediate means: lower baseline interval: 16.2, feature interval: 12.4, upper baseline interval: 19.1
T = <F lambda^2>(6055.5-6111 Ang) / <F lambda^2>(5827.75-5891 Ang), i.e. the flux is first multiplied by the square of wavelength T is 1.44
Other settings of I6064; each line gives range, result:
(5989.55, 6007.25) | 16.47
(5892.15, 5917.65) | 11.77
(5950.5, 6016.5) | 16.56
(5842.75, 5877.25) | 17.54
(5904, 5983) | 14.54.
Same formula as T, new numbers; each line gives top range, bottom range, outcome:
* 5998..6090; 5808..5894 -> 1.27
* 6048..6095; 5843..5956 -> 1.65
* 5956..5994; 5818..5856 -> 0.85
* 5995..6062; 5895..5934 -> 1.65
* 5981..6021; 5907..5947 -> 1.29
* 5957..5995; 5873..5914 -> 1.60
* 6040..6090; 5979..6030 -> 1.20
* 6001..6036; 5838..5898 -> 1.38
